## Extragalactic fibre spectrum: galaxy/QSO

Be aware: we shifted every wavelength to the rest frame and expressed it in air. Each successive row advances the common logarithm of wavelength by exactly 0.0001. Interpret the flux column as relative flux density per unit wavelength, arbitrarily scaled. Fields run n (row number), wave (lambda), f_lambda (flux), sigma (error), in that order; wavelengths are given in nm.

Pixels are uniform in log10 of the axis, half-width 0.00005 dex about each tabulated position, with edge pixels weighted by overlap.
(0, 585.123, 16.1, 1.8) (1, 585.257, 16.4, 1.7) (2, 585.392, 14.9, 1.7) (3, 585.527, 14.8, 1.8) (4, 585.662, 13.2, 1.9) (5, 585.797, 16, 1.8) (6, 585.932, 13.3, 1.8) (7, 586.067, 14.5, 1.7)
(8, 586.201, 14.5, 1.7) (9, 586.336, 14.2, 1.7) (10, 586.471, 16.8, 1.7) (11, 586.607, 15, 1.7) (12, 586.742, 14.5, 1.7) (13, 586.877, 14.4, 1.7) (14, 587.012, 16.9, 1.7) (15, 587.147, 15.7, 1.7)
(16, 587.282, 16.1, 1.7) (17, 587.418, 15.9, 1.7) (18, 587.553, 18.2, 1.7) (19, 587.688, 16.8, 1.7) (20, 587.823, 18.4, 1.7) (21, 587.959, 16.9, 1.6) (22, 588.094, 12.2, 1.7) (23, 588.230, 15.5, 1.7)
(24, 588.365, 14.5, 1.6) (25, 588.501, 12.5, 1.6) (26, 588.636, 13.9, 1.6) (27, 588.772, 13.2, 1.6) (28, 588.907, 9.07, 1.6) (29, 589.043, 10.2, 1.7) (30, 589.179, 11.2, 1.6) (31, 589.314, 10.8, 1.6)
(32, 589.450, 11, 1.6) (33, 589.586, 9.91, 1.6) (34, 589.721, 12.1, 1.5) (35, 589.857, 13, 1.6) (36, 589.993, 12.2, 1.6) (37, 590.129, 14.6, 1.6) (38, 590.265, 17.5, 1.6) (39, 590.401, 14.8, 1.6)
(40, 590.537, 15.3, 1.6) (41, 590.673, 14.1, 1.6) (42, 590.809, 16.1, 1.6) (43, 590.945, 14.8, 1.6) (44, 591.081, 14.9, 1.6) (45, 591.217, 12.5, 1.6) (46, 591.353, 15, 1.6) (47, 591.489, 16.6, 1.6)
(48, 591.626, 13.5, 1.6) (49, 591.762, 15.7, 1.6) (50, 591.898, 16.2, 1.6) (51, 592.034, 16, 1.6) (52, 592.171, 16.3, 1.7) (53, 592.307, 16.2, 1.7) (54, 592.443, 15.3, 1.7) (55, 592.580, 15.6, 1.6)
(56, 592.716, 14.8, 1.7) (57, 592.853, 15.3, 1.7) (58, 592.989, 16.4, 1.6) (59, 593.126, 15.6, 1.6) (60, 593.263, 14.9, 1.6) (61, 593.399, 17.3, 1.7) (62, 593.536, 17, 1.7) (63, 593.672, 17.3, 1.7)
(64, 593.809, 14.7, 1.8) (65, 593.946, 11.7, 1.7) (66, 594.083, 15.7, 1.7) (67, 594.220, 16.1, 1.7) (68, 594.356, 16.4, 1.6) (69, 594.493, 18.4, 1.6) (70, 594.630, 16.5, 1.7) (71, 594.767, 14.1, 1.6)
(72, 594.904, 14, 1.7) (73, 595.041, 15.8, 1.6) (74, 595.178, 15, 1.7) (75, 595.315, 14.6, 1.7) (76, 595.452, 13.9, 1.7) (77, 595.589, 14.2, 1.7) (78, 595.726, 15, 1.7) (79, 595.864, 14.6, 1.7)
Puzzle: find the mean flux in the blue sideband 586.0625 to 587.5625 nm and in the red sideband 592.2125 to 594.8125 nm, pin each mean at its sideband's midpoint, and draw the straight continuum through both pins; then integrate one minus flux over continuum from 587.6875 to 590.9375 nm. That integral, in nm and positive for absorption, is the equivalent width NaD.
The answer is 0.43 nm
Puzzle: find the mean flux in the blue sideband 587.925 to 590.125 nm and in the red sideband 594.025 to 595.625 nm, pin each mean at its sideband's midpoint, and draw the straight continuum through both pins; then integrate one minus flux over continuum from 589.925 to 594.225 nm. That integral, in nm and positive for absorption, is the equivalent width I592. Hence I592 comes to -0.41 nm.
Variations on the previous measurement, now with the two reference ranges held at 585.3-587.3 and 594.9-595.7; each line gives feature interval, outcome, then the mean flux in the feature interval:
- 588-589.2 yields 0.18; 12.6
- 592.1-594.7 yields -0.20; 15.9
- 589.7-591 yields 0.03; 14.5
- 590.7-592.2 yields -0.04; 15.2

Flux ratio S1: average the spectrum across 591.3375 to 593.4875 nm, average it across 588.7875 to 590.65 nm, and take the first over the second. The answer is 1.3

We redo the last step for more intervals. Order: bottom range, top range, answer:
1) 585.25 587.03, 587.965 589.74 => 0.82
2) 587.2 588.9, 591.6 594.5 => 1.04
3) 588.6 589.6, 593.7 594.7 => 1.41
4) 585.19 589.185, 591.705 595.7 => 1.06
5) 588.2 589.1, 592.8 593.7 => 1.29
